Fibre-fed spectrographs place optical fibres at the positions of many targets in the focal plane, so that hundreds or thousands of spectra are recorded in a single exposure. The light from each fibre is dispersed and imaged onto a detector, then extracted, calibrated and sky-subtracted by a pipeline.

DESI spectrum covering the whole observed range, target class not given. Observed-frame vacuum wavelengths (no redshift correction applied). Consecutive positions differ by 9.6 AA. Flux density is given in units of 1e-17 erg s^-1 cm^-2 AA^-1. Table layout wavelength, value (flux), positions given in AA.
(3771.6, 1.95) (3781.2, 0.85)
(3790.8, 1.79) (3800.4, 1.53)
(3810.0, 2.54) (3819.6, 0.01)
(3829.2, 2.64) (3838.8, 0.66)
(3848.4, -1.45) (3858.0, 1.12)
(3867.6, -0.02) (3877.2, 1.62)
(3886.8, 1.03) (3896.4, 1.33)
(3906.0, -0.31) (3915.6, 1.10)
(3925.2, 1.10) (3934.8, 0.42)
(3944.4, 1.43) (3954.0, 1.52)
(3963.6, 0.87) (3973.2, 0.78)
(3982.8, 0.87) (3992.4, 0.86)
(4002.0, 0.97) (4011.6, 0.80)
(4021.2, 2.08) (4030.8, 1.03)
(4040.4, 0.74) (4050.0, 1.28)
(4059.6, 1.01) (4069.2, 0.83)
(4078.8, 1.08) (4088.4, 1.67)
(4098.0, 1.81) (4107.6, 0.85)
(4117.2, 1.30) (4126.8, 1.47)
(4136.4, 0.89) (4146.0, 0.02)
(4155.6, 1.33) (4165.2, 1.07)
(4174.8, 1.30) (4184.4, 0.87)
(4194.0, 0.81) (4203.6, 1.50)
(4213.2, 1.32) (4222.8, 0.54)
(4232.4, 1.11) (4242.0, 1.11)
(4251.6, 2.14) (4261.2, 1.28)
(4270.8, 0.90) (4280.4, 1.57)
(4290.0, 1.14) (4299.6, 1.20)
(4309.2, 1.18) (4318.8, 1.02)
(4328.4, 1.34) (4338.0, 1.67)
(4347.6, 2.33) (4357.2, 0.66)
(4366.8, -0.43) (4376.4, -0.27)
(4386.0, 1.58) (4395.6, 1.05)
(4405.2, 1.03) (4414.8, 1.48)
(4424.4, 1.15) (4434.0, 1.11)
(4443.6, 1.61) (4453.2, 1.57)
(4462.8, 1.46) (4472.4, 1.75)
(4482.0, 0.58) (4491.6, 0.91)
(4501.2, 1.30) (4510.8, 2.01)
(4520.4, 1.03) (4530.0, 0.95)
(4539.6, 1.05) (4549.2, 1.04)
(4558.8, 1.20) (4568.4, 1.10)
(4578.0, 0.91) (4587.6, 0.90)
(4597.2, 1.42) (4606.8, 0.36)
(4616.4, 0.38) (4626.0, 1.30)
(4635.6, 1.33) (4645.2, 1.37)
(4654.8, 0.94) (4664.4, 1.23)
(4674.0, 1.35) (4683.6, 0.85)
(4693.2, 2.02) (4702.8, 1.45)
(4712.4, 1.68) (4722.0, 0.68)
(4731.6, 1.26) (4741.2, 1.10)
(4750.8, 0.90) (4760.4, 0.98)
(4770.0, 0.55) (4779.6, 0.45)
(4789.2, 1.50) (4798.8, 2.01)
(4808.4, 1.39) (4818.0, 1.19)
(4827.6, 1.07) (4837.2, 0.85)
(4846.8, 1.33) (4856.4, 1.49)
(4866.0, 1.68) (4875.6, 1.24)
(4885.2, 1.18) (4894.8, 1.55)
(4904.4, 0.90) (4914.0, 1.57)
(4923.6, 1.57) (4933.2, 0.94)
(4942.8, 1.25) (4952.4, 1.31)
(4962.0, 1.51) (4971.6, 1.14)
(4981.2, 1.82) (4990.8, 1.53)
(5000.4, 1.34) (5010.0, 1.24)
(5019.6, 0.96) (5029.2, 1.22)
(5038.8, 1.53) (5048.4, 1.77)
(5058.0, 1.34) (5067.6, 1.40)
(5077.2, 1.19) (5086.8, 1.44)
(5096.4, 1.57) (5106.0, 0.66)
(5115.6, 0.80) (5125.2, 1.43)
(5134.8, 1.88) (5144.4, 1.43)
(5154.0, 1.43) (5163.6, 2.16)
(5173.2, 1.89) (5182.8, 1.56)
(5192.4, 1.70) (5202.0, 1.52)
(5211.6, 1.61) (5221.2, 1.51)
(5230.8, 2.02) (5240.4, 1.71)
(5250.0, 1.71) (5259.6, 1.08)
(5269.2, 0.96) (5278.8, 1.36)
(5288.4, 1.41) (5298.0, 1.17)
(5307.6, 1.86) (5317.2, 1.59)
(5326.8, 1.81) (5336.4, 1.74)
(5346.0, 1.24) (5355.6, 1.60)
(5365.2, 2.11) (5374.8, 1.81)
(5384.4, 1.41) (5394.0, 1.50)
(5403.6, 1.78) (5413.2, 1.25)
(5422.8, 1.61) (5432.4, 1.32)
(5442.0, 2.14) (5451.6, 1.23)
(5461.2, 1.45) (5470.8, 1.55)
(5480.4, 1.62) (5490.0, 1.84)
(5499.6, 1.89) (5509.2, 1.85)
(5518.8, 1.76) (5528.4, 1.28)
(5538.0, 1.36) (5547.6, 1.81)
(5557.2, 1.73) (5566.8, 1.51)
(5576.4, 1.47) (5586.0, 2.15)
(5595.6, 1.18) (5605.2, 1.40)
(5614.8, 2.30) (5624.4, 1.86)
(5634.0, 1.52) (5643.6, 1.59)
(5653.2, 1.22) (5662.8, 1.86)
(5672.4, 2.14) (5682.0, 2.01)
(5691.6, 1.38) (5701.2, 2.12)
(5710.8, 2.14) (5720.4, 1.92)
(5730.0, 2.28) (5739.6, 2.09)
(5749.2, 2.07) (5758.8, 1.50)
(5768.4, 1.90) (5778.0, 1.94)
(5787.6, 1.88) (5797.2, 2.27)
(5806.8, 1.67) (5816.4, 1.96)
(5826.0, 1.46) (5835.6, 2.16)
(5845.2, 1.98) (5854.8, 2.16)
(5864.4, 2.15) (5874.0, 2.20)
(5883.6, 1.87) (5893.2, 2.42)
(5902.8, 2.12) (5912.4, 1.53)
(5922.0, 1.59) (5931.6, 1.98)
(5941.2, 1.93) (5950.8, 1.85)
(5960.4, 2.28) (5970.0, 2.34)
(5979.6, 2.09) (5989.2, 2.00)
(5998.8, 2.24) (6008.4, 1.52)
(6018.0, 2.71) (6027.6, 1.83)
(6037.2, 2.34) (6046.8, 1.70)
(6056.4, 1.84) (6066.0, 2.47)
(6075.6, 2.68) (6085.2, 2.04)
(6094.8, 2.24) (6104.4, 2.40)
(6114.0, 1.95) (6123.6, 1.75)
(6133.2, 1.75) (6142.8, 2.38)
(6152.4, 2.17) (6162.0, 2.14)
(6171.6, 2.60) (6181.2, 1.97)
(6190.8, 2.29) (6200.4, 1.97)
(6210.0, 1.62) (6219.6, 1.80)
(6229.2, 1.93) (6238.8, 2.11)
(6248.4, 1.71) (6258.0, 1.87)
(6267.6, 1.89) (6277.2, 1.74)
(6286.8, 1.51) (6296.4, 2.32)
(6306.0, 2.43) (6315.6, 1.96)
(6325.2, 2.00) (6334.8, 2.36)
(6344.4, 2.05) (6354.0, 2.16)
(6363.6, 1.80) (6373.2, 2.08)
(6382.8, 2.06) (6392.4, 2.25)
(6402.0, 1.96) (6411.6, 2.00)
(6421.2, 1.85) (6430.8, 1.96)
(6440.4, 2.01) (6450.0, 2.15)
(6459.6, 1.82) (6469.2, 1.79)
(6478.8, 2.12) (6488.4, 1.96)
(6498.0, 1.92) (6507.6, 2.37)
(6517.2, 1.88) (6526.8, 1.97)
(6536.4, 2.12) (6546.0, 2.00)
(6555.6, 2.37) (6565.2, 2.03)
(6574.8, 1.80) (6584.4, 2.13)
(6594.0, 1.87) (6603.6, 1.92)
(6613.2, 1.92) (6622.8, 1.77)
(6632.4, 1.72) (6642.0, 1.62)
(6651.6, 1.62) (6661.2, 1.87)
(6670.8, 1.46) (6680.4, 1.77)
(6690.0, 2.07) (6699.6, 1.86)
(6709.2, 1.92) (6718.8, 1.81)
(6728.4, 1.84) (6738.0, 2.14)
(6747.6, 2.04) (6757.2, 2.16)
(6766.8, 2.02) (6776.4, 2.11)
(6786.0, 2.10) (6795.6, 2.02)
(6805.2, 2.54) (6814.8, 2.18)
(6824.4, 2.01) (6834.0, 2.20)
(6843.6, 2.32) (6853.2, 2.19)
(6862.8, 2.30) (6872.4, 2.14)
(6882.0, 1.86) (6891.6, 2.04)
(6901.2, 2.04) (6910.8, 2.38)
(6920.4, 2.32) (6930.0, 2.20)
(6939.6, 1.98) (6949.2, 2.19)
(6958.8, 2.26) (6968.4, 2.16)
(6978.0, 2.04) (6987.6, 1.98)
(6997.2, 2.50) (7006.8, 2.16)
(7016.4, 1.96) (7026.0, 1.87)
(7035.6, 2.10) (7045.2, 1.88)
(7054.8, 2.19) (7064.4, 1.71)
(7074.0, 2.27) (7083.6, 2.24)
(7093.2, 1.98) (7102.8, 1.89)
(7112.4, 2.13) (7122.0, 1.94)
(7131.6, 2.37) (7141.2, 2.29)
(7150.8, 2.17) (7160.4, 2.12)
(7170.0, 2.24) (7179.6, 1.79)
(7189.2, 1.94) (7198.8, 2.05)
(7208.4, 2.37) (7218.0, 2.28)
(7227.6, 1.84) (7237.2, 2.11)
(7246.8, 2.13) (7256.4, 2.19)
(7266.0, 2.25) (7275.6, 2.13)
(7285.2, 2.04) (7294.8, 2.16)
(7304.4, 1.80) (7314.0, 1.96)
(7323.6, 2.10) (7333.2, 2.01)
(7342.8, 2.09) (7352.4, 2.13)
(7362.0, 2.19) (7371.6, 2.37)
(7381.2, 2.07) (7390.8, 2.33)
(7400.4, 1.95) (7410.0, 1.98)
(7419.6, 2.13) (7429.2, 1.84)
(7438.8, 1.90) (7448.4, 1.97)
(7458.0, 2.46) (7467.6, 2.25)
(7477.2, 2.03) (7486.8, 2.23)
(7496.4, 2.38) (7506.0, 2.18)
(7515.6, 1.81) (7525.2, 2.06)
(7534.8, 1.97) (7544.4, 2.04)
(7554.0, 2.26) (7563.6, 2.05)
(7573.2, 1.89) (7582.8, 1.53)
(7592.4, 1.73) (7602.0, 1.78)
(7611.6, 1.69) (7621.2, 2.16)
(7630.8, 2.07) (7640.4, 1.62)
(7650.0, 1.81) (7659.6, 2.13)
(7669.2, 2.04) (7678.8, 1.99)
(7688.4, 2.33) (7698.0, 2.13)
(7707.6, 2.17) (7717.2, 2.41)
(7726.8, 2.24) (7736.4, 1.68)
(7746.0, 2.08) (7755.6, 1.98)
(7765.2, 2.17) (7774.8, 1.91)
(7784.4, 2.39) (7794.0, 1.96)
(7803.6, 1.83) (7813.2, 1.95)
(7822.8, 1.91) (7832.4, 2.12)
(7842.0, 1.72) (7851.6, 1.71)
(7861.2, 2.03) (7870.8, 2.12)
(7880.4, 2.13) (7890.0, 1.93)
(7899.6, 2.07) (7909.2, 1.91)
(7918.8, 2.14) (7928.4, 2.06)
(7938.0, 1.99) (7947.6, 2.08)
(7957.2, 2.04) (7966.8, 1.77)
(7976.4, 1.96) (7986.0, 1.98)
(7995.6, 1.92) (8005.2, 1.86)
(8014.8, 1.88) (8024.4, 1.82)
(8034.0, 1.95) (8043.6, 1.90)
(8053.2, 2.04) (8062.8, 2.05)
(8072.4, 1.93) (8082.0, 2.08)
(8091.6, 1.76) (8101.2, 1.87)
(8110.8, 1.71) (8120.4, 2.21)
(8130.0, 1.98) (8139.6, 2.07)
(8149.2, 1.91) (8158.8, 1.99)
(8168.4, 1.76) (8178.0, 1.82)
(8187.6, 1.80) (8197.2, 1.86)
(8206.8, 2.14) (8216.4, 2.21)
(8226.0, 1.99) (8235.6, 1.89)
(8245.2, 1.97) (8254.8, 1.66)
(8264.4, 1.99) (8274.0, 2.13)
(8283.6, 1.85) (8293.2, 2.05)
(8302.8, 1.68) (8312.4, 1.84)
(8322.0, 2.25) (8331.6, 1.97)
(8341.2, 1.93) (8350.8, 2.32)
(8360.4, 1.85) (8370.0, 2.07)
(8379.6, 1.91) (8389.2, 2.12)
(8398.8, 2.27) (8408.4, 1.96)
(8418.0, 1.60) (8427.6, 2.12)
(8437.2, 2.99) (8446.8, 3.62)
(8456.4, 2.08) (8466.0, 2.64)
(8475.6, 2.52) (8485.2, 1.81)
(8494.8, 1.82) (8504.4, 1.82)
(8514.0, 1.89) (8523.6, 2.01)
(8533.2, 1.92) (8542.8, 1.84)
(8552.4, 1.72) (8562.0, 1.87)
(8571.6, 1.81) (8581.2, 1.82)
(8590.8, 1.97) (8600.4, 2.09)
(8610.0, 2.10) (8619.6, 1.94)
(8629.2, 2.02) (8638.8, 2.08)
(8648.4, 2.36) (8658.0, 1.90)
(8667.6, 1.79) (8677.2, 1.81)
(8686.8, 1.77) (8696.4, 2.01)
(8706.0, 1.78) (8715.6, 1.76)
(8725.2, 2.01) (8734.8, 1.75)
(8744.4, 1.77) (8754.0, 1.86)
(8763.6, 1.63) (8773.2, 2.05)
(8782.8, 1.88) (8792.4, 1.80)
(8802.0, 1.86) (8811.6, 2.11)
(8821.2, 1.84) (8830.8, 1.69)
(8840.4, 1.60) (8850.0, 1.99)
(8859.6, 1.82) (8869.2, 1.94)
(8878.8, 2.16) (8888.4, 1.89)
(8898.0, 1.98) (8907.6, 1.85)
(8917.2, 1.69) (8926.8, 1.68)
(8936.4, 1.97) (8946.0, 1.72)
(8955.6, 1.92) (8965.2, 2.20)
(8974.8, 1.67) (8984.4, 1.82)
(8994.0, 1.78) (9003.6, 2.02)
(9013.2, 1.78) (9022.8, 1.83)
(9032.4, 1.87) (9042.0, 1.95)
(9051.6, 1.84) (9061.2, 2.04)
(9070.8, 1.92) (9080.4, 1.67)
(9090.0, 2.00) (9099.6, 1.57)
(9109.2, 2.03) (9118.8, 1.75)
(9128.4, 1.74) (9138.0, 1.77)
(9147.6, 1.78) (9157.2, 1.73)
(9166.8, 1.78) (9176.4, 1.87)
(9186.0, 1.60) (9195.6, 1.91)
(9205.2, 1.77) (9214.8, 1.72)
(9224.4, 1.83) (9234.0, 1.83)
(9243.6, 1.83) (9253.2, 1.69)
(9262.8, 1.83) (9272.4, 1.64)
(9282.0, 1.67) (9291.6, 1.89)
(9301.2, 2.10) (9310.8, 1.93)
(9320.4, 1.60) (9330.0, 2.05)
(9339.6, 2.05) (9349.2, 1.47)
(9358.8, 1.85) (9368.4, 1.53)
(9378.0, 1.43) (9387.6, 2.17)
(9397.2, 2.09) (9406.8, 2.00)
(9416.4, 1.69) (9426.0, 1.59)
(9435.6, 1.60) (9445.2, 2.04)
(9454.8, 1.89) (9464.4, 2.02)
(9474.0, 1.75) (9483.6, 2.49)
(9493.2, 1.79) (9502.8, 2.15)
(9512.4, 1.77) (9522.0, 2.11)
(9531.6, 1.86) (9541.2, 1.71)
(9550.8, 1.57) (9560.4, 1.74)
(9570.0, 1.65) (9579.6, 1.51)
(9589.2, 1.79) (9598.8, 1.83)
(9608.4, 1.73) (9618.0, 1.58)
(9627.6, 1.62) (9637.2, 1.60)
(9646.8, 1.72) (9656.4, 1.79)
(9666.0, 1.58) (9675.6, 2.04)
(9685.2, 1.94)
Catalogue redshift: 0.286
